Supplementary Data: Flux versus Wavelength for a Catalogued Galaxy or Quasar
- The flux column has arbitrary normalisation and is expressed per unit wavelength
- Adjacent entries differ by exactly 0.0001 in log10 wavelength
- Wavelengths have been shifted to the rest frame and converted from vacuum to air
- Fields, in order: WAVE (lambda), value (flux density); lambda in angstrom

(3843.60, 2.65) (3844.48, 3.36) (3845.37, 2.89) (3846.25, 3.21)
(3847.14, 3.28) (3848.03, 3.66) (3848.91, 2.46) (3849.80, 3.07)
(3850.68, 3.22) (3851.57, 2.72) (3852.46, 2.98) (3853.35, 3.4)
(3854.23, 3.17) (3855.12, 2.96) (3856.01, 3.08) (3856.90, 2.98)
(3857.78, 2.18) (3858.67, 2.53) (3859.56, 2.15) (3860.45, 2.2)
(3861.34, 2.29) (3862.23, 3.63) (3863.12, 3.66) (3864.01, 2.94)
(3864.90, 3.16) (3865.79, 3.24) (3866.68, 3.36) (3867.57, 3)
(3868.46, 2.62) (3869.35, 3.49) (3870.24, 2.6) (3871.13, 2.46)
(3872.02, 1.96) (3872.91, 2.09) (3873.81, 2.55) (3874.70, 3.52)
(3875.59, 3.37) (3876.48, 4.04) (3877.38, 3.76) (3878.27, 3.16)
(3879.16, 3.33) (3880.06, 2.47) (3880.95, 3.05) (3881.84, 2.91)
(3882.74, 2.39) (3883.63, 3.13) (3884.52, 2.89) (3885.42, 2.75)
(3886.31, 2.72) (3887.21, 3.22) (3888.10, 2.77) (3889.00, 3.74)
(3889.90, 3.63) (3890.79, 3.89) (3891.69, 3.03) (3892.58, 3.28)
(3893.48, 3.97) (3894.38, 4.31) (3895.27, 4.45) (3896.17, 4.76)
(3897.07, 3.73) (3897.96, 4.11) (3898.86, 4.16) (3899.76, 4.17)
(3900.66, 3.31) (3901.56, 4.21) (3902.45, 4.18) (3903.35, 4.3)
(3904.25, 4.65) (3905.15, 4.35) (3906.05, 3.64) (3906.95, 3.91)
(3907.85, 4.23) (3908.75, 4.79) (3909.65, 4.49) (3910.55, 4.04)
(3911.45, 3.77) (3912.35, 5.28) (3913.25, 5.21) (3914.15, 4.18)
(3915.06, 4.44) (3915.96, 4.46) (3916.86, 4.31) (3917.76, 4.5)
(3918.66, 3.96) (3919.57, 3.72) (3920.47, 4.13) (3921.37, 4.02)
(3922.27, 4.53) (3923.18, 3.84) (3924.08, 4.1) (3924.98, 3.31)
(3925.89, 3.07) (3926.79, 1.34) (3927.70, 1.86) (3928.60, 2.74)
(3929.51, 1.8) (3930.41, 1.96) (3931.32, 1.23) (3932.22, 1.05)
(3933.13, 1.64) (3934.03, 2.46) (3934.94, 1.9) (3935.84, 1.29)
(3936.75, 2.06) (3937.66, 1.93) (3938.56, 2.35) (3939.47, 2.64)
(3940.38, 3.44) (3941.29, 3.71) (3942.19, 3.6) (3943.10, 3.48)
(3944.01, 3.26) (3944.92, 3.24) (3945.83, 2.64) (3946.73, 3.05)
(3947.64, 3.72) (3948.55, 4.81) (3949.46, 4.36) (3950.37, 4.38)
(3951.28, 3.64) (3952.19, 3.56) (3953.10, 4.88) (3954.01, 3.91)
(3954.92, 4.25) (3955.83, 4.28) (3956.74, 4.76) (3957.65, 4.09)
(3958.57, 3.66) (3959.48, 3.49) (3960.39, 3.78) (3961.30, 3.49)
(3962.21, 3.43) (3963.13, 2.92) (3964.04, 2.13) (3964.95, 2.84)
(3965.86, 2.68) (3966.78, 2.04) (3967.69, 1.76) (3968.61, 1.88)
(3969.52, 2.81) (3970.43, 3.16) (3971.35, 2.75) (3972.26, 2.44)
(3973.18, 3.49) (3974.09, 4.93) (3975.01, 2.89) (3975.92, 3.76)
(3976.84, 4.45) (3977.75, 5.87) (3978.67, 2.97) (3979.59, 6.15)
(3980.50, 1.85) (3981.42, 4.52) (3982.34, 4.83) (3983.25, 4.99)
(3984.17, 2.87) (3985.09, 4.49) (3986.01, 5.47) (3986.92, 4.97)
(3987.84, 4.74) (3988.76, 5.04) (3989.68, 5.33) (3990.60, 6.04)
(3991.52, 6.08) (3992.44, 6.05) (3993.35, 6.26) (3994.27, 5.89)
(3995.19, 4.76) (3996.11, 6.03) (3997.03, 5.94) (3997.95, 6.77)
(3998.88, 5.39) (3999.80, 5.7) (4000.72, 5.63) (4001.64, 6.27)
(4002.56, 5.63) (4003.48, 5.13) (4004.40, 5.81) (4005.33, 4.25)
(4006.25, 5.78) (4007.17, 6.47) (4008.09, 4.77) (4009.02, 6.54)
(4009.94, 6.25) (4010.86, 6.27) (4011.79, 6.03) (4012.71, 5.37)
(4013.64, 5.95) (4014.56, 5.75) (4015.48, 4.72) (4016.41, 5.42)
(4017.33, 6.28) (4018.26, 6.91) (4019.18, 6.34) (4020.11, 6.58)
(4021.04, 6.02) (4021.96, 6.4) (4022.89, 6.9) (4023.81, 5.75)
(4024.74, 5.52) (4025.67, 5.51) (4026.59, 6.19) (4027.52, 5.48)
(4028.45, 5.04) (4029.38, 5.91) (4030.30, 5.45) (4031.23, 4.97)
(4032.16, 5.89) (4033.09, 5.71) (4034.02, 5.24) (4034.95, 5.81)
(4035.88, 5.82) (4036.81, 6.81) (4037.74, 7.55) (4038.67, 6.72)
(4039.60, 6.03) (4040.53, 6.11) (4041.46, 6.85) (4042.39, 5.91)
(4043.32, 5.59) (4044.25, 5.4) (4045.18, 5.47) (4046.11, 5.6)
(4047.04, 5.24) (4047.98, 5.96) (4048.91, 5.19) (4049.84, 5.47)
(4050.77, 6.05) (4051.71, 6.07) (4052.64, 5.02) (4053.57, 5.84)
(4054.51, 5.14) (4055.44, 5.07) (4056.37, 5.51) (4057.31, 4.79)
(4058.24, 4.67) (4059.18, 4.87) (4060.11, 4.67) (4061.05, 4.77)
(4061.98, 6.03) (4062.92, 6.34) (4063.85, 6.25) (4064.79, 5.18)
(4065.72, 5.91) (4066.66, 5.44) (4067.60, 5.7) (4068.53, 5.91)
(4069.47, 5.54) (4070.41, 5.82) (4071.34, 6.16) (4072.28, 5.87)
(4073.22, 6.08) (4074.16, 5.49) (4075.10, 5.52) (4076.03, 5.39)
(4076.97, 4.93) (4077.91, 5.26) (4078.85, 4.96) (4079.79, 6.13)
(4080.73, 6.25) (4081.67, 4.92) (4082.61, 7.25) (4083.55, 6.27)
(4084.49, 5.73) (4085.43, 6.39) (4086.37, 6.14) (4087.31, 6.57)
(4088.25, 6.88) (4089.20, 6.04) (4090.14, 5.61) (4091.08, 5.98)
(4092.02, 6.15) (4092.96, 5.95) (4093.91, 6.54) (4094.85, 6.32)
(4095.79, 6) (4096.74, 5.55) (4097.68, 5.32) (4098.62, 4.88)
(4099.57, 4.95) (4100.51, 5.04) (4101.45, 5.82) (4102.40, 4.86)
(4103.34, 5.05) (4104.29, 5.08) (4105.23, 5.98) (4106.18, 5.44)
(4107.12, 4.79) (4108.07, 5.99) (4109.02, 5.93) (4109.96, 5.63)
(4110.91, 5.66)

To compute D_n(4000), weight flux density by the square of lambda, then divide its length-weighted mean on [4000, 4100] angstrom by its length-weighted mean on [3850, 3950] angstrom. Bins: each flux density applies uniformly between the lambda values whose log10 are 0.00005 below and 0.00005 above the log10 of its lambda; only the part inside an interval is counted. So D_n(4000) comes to 1.9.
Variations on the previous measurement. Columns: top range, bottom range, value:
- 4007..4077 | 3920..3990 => 1.77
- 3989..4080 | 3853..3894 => 2.06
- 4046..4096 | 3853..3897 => 2.03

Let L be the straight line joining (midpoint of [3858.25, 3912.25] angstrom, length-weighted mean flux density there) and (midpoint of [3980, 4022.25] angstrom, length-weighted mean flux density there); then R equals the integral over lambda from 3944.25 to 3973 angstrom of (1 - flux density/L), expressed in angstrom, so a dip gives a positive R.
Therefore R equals 8.2 angstrom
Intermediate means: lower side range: 3.42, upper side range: 5.53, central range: 3.38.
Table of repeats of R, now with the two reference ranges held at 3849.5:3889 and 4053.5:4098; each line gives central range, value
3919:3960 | 7.6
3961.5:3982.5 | 5.0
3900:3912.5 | -2.7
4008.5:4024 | -3.6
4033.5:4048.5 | -2.1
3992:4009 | -3.6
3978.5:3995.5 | -1.5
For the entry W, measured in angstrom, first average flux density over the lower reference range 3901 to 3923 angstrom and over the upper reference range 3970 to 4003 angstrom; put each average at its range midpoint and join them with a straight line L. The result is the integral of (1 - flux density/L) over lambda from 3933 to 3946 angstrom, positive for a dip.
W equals 5.3 angstrom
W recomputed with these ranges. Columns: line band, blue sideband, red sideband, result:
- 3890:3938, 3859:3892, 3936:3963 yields -4.2 angstrom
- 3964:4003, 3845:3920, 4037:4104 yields 2.0 angstrom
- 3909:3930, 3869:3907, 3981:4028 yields 1.2 angstrom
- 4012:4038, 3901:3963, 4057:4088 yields -4.9 angstrom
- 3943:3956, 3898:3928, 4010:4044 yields 2.3 angstrom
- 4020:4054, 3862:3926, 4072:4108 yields -4.6 angstrom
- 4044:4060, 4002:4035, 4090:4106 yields 1.0 angstrom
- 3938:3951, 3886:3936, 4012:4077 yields 2.1 angstrom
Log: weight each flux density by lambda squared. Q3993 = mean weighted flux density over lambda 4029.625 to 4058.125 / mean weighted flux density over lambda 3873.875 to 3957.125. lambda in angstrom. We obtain 1.74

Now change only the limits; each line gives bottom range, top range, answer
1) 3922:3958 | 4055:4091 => 1.97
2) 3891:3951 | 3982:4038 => 1.69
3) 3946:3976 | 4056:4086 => 1.73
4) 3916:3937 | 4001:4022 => 2.14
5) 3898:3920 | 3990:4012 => 1.43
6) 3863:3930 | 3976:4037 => 1.65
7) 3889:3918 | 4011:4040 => 1.51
